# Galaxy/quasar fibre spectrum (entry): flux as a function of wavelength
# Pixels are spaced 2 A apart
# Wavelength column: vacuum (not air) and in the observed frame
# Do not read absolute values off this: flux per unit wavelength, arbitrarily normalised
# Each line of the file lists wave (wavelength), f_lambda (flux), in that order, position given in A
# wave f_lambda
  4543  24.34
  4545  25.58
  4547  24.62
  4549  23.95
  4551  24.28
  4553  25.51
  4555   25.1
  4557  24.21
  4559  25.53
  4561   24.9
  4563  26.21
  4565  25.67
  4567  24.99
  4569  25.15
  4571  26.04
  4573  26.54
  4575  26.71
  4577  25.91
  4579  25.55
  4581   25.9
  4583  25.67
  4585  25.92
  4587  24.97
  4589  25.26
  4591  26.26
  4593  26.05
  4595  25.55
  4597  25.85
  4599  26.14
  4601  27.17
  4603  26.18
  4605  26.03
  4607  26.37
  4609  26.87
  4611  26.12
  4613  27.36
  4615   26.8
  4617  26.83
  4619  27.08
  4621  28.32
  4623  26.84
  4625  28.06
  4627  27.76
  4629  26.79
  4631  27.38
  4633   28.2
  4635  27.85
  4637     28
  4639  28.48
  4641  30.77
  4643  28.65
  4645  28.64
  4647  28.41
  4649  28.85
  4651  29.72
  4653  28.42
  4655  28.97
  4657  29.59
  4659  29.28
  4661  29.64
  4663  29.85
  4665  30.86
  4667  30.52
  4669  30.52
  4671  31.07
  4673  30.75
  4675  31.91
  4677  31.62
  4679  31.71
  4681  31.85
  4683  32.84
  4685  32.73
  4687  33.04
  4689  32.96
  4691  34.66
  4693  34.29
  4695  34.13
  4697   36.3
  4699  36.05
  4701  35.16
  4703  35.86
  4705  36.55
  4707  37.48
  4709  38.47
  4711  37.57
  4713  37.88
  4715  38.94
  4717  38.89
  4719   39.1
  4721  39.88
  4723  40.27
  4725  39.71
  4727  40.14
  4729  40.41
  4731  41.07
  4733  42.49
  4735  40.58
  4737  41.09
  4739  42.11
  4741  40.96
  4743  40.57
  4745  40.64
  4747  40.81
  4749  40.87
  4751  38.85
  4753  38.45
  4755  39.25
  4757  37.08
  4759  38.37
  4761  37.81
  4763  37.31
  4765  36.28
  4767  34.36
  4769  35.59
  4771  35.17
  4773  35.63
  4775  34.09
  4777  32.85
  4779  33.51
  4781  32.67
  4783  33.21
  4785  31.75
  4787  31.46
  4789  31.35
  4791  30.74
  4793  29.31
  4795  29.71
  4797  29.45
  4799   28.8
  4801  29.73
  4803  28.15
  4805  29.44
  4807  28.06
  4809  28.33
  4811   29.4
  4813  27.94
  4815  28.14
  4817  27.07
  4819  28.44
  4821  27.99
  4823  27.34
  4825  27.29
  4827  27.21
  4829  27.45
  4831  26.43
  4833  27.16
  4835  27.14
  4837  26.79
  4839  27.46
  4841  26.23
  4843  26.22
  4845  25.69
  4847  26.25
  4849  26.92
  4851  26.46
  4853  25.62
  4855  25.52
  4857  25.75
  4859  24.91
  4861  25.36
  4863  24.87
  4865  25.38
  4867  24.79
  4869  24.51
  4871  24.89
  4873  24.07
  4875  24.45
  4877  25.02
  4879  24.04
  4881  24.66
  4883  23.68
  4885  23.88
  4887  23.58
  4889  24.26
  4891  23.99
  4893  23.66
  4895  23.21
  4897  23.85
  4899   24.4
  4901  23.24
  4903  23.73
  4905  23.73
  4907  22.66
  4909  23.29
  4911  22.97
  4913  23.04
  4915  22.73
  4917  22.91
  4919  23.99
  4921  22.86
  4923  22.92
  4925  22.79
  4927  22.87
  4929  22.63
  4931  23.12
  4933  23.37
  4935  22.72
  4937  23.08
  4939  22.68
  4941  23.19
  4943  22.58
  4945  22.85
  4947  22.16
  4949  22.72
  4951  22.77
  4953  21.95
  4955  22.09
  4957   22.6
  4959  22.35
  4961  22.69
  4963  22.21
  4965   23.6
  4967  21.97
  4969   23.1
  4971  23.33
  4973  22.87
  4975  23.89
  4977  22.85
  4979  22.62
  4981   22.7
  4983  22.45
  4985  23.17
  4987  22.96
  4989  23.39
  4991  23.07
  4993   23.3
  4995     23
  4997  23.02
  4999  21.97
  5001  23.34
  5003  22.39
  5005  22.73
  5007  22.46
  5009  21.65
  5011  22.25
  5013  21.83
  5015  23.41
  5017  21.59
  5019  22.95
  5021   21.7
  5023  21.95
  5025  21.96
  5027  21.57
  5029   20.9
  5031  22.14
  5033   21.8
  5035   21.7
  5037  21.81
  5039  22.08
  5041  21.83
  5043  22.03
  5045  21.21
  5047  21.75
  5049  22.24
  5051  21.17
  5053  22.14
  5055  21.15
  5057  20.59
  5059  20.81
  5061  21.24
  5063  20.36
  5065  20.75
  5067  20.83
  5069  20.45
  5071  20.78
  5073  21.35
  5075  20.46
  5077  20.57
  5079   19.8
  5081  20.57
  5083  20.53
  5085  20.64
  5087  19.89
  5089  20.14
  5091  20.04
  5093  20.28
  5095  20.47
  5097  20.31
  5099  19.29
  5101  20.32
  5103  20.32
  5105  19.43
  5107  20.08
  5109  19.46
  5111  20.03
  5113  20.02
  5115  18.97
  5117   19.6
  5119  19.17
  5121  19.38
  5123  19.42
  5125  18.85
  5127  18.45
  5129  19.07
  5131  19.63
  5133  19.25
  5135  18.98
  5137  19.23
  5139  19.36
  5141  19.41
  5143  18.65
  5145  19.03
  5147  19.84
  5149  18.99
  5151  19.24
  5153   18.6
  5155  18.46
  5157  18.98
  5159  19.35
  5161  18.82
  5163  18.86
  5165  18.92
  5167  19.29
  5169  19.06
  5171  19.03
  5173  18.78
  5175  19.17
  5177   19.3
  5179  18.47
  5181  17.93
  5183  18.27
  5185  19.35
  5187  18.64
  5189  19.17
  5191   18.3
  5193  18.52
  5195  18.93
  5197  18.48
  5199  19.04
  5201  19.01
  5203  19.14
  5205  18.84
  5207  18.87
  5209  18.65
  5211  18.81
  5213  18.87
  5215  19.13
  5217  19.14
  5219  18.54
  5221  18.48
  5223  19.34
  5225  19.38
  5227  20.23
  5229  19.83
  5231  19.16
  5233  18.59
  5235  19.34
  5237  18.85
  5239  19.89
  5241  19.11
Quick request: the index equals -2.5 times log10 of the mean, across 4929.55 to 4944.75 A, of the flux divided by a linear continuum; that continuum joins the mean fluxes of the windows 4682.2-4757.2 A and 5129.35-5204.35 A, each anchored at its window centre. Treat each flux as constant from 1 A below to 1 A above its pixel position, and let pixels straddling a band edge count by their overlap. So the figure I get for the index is 0.247 mag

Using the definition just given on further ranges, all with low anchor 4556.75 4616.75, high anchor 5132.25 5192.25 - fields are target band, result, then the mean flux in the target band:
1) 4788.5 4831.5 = -0.22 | 28.5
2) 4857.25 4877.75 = -0.11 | 24.9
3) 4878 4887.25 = -0.08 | 24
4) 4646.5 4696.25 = -0.24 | 31.2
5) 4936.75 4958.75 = -0.05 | 22.6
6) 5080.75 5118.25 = -0.02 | 20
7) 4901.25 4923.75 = -0.06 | 23.2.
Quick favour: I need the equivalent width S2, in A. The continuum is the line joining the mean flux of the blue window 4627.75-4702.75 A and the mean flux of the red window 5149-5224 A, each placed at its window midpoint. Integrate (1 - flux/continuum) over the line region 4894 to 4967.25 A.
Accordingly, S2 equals 5.35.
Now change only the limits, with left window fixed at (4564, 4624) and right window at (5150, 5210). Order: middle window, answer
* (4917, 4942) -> -1.2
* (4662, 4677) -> -3.3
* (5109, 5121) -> 0.1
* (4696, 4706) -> -4.5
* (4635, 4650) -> -1.9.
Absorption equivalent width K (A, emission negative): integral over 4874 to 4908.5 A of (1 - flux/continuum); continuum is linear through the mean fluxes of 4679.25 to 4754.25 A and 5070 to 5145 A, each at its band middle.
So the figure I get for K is 6.9 A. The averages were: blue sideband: 37.9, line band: 23.9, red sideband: 19.8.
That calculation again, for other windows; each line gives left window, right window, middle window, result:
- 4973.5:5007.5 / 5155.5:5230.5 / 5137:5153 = 0.6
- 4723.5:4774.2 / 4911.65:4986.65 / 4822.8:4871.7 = 7.8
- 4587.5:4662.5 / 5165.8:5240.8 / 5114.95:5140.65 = 1.1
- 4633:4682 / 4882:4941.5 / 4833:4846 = -0.8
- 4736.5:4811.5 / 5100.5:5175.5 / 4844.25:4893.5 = 9.1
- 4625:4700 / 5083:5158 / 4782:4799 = -2.0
